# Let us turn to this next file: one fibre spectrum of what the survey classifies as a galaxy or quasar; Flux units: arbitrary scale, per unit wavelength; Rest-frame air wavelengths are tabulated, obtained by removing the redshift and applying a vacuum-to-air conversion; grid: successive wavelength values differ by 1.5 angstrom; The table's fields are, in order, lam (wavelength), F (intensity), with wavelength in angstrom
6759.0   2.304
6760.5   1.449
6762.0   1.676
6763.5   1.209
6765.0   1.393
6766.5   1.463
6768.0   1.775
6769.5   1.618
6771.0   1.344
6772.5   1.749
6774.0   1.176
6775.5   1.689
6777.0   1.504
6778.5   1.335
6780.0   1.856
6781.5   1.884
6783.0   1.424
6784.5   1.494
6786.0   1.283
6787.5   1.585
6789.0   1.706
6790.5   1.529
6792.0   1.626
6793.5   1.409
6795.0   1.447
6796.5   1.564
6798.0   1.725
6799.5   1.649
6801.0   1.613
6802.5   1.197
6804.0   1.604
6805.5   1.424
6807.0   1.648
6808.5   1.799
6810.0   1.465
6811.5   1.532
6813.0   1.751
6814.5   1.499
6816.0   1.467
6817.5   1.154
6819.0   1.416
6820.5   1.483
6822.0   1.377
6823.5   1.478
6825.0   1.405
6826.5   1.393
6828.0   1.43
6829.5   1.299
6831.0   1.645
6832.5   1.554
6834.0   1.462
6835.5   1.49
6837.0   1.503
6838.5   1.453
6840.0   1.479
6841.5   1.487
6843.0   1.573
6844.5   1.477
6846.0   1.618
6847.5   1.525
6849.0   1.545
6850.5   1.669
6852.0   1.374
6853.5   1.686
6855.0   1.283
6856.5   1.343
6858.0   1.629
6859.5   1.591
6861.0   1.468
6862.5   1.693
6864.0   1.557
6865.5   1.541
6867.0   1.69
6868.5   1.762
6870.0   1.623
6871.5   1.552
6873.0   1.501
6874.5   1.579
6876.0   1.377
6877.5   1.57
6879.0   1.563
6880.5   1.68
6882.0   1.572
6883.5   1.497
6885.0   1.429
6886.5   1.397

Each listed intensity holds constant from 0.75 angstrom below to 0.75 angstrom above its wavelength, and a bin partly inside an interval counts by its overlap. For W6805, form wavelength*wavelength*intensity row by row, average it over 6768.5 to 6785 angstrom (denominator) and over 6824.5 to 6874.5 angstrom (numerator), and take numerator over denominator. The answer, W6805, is 1.00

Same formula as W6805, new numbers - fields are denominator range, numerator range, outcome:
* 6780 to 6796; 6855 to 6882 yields 1.03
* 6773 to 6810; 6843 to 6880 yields 1.02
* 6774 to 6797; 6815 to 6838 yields 0.94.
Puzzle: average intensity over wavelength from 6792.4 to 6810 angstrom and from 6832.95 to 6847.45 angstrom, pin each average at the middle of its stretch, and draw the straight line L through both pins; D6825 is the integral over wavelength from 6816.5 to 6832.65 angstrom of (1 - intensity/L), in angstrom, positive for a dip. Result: 1.1 angstrom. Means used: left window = 1.55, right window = 1.51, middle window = 1.42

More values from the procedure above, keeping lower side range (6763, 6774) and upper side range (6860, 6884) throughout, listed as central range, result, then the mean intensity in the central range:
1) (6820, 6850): 1.2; 1.49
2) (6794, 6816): -0.6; 1.56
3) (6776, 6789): -0.5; 1.56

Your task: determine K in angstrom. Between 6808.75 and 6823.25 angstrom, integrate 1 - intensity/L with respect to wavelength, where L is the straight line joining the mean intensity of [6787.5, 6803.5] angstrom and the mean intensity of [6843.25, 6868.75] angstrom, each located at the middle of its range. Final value 0.72 angstrom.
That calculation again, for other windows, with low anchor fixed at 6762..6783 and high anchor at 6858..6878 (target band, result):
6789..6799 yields -0.10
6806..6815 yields -0.34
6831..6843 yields 0.47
